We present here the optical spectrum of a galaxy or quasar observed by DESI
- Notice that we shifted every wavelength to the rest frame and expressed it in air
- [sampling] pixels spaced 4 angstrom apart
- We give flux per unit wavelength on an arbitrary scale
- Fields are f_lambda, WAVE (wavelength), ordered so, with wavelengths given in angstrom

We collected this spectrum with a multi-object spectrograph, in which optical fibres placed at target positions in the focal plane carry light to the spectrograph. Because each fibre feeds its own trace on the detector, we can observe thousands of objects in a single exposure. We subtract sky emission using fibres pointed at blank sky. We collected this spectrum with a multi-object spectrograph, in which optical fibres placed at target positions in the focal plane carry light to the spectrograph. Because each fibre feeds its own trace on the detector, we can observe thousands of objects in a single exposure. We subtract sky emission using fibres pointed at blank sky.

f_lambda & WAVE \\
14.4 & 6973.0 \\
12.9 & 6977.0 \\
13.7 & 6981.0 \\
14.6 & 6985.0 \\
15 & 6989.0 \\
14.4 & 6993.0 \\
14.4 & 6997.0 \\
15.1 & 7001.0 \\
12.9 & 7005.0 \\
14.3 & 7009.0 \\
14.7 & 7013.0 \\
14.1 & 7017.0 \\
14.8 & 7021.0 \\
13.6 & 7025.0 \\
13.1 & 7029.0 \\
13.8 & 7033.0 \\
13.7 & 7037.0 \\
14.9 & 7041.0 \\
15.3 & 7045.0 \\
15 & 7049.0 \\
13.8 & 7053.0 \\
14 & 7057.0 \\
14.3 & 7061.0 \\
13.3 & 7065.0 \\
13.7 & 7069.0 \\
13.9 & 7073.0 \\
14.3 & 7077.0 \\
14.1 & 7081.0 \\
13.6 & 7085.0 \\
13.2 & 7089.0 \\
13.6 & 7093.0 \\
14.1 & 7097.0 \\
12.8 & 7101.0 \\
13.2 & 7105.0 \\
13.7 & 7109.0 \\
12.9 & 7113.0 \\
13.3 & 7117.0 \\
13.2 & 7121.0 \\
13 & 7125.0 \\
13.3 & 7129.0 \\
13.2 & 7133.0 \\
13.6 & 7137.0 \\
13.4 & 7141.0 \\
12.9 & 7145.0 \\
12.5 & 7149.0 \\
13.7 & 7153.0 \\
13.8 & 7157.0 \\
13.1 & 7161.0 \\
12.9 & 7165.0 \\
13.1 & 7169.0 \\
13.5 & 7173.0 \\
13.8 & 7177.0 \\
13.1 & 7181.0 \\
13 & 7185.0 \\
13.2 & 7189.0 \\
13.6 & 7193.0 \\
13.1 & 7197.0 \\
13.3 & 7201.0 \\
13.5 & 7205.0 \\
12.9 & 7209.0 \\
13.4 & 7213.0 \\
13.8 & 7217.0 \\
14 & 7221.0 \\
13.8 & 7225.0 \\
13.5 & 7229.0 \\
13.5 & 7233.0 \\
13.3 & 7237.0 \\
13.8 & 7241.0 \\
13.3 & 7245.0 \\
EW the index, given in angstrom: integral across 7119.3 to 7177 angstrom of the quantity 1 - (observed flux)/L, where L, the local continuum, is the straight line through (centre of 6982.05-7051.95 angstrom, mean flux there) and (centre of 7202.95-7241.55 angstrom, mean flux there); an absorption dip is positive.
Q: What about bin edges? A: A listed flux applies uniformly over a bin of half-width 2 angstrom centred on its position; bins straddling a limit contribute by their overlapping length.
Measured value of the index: 2.4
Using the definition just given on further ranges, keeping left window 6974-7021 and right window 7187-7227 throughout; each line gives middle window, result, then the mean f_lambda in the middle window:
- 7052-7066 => 0.11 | 13.9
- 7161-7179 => 0.39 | 13.3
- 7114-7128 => 0.63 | 13.2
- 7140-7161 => 0.66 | 13.2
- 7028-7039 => 0.40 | 13.6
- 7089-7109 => 0.61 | 13.4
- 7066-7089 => 0.17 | 13.8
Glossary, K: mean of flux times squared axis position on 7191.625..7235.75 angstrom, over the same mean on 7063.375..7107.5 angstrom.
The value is 1.03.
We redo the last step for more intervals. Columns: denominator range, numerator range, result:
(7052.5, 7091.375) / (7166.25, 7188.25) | 0.99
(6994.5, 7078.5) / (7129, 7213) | 0.97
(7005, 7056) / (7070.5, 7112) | 0.98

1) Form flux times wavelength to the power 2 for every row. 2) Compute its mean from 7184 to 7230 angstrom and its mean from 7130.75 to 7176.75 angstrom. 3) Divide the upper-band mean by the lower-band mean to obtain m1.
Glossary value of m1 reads 1.0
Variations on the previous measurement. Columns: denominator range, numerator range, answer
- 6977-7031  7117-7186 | 0.98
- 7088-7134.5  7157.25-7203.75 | 1.02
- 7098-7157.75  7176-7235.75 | 1.04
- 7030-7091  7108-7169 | 0.96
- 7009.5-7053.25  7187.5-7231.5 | 0.99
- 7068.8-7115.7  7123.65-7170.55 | 0.99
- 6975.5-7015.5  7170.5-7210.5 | 0.99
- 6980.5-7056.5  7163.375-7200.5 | 0.97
